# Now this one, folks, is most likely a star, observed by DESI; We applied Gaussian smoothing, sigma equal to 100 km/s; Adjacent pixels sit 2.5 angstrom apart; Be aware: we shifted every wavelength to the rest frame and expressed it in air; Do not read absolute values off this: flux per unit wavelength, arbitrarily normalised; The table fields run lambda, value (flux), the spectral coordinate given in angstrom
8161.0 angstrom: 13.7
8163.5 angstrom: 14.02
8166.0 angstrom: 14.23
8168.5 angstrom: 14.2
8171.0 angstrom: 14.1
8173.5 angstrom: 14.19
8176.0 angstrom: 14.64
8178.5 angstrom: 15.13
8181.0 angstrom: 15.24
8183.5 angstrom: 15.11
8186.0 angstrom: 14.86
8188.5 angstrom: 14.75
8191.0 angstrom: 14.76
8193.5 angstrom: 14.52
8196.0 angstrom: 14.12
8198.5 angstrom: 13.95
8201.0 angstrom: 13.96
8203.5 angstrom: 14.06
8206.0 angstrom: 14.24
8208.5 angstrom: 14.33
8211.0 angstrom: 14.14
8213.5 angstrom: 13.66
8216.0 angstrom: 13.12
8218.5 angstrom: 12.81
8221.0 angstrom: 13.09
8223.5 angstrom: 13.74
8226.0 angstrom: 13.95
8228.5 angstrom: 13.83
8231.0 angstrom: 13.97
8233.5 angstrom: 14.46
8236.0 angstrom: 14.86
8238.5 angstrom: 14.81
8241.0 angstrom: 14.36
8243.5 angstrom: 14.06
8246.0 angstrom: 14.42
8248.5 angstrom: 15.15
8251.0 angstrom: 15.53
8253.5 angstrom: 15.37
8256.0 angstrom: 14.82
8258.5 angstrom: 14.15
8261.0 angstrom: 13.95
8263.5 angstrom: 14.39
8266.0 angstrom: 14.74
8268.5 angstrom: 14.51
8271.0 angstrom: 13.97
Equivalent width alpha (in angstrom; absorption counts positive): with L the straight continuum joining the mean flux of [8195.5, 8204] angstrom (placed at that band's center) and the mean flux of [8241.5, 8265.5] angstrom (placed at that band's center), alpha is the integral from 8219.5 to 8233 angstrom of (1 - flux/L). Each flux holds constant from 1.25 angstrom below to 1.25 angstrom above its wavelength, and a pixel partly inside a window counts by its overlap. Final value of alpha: 0.5 angstrom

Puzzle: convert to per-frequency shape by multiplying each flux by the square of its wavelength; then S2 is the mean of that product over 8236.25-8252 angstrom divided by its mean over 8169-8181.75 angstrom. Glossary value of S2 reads 1.02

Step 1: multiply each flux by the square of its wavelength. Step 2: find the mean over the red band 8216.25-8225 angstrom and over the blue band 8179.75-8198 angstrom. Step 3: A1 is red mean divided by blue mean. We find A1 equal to 0.90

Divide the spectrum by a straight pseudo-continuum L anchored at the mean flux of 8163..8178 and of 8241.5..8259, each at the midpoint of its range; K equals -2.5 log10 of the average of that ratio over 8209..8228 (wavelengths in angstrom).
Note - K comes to 0.08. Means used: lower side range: 14.3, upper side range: 14.8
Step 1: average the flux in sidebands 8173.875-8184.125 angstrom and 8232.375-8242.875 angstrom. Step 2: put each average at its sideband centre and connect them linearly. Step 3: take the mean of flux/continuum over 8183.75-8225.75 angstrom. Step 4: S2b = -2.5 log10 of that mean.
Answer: 0.058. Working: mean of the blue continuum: 15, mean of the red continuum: 14.6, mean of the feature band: 14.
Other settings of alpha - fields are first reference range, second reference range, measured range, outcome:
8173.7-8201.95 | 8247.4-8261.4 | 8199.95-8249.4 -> 2.4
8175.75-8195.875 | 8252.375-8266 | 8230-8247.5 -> 0.2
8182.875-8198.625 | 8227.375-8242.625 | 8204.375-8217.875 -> 0.6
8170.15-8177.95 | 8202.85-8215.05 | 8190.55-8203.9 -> 0.0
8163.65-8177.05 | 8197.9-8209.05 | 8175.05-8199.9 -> -0.9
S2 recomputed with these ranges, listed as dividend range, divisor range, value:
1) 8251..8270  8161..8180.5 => 1.04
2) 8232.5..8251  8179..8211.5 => 1.02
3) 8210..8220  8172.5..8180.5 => 0.92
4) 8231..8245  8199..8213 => 1.03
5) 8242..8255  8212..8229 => 1.11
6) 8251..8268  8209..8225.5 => 1.10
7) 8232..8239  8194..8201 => 1.05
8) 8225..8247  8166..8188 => 0.99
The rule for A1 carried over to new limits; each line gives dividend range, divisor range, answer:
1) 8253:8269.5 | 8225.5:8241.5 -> 1.02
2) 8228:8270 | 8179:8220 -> 1.04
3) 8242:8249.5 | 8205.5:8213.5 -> 1.04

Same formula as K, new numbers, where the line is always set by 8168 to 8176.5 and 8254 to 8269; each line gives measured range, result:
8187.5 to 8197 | -0.018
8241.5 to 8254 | -0.030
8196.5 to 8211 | 0.017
